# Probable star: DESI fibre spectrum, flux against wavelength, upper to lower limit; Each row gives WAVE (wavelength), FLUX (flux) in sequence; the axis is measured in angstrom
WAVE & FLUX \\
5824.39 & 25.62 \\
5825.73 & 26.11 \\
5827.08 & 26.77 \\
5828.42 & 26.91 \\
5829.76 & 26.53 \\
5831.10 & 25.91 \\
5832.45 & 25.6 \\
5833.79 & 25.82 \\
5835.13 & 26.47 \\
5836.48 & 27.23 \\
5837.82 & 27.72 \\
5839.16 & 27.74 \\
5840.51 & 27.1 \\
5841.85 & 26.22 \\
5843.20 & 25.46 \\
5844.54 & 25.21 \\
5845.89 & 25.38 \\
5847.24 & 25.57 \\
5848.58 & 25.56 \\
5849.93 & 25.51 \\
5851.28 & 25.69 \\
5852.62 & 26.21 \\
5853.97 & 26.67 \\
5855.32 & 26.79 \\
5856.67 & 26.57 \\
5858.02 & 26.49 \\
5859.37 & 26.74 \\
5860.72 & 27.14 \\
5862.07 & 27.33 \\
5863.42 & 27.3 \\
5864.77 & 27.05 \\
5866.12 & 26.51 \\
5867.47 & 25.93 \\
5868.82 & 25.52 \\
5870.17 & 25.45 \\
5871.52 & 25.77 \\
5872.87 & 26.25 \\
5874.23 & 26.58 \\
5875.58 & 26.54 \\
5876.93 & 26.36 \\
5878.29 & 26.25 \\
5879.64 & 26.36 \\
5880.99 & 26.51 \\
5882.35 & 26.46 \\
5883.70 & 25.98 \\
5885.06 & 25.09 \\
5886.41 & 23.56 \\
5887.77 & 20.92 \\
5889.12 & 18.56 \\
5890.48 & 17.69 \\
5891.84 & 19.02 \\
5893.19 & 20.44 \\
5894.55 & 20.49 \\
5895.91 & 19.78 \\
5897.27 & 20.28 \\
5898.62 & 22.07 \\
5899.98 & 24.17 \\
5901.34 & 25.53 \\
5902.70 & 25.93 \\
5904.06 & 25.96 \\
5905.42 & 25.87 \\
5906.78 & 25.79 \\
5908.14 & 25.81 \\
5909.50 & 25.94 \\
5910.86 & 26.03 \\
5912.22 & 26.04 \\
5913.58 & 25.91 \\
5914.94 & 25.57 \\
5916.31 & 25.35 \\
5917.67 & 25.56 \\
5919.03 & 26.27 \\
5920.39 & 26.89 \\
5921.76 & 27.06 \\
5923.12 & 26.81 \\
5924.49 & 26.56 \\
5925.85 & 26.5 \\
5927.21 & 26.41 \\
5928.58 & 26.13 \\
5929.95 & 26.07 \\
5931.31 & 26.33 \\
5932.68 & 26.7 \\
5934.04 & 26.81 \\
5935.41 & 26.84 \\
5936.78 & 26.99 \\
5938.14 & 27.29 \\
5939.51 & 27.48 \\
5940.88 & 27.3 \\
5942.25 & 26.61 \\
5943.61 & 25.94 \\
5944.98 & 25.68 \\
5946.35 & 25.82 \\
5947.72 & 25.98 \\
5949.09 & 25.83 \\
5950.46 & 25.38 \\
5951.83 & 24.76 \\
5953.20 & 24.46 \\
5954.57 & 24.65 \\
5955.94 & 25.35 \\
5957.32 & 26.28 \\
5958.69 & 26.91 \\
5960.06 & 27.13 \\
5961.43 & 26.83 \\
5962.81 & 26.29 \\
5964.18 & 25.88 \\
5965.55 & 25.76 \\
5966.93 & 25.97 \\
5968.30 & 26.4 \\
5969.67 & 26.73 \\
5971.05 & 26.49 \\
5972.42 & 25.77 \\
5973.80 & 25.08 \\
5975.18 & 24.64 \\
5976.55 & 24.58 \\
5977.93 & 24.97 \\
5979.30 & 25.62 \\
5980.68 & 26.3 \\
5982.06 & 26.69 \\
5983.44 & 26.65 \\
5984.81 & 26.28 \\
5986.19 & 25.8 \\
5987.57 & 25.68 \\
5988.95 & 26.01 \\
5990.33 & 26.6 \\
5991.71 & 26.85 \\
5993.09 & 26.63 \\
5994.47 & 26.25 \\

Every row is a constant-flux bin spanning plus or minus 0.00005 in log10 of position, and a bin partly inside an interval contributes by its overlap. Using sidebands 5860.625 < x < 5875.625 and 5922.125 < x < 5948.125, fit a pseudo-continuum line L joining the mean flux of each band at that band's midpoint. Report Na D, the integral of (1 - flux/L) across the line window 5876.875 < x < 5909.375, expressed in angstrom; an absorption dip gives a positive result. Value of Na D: 3.6 angstrom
